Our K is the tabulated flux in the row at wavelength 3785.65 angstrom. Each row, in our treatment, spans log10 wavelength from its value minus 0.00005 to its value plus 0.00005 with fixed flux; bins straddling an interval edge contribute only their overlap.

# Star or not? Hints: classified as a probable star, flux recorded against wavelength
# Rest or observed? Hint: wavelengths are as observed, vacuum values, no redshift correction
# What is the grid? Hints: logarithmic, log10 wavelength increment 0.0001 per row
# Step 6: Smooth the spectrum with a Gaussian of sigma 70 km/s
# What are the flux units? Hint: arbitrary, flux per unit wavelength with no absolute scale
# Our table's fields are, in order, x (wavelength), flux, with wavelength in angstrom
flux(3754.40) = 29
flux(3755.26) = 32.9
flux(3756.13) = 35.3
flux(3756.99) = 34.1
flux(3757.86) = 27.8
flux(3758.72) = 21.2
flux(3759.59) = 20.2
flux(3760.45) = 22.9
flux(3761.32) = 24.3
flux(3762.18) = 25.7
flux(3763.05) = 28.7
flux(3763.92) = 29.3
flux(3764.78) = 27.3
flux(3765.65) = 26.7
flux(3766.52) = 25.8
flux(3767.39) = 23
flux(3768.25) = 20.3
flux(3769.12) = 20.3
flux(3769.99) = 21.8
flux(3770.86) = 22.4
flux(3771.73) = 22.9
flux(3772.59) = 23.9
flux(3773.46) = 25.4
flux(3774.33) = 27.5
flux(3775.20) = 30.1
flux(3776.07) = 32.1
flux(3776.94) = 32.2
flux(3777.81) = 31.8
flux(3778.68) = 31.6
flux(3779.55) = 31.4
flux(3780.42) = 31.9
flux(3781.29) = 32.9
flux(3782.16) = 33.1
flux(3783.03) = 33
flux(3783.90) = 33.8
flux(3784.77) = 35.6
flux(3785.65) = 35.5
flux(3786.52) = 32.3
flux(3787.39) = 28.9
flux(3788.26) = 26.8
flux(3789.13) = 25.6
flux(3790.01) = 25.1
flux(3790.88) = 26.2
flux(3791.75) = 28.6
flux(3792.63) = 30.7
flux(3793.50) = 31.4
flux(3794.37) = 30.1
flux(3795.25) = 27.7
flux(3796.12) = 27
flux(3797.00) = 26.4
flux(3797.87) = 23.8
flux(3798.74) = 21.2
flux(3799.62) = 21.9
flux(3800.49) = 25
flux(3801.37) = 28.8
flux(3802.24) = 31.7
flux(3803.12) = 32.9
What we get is 35.5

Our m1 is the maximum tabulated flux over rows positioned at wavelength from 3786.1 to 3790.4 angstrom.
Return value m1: 32.3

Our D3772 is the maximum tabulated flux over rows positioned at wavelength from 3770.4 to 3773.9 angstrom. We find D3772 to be 25.4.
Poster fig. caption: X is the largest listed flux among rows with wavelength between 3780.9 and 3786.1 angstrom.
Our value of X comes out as 35.6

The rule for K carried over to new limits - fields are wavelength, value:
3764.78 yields 27.3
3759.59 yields 20.2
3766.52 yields 25.8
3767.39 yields 23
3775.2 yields 30.1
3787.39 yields 28.9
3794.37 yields 30.1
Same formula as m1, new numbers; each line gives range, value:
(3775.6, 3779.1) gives 32.2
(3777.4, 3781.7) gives 32.9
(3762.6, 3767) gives 29.3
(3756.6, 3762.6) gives 34.1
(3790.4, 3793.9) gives 31.4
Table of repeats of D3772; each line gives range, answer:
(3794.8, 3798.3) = 27.7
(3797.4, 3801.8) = 28.8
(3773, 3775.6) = 30.1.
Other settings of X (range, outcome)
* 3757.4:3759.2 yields 27.8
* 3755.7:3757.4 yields 35.3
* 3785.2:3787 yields 35.5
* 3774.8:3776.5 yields 32.1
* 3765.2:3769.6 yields 26.7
